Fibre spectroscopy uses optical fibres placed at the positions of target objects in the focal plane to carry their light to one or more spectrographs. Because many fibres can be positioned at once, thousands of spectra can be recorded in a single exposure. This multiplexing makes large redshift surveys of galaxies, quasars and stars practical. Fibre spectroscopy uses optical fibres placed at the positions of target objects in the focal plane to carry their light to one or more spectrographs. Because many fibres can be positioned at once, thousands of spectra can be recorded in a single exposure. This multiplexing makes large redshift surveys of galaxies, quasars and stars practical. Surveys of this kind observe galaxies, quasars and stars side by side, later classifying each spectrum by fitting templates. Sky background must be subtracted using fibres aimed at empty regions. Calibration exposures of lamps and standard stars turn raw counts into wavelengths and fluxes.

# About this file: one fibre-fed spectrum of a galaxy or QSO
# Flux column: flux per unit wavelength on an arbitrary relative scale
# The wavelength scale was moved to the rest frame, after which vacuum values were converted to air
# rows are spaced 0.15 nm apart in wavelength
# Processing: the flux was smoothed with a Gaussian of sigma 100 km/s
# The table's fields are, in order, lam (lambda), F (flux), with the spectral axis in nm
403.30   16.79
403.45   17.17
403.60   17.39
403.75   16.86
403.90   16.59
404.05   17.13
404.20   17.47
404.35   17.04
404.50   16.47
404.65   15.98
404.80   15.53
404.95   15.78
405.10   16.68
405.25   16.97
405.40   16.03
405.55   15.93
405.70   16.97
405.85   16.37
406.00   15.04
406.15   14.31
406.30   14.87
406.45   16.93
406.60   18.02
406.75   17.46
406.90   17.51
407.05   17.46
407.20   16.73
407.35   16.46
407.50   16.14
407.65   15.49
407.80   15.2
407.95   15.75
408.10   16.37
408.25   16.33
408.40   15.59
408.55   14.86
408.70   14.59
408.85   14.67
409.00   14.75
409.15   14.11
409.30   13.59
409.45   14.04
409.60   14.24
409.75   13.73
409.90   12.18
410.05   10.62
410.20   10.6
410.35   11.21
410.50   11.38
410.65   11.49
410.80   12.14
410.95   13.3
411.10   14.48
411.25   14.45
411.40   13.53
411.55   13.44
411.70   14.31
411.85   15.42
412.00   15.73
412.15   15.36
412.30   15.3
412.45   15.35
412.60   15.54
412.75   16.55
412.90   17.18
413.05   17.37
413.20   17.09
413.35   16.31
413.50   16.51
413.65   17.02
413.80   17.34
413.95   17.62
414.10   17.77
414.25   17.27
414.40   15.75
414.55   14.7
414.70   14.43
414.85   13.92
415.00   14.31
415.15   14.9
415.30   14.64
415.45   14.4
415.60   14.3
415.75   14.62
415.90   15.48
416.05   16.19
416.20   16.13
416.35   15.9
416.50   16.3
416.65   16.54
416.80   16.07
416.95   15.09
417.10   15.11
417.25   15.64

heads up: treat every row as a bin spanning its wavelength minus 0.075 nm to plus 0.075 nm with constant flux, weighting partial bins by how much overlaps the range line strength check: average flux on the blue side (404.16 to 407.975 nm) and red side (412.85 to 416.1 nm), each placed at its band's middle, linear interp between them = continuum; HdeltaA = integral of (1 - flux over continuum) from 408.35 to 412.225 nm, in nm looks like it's 0.60 nm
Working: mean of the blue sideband 16.3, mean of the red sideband 15.9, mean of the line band 13.6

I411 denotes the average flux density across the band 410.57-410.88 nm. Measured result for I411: 11.8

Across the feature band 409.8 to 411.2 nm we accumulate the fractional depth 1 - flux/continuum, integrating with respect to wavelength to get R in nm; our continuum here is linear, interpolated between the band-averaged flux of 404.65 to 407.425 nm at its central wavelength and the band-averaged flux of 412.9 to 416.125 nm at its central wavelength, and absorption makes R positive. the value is 0.36 nm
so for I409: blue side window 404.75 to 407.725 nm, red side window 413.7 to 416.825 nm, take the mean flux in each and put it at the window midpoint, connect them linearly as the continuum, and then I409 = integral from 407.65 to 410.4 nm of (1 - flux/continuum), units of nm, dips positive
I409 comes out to 0.35 nm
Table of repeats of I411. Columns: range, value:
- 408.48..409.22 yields 14.6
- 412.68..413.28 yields 17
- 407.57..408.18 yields 15.7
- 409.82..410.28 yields 11.2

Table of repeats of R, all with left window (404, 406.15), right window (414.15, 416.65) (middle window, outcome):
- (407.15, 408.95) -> 0.04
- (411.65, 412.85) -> 0.01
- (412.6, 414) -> -0.13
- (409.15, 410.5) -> 0.28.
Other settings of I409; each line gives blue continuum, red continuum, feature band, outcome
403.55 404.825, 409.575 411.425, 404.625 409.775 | -0.368 nm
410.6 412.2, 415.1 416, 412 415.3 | -0.375 nm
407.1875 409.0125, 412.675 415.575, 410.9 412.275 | 0.117 nm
